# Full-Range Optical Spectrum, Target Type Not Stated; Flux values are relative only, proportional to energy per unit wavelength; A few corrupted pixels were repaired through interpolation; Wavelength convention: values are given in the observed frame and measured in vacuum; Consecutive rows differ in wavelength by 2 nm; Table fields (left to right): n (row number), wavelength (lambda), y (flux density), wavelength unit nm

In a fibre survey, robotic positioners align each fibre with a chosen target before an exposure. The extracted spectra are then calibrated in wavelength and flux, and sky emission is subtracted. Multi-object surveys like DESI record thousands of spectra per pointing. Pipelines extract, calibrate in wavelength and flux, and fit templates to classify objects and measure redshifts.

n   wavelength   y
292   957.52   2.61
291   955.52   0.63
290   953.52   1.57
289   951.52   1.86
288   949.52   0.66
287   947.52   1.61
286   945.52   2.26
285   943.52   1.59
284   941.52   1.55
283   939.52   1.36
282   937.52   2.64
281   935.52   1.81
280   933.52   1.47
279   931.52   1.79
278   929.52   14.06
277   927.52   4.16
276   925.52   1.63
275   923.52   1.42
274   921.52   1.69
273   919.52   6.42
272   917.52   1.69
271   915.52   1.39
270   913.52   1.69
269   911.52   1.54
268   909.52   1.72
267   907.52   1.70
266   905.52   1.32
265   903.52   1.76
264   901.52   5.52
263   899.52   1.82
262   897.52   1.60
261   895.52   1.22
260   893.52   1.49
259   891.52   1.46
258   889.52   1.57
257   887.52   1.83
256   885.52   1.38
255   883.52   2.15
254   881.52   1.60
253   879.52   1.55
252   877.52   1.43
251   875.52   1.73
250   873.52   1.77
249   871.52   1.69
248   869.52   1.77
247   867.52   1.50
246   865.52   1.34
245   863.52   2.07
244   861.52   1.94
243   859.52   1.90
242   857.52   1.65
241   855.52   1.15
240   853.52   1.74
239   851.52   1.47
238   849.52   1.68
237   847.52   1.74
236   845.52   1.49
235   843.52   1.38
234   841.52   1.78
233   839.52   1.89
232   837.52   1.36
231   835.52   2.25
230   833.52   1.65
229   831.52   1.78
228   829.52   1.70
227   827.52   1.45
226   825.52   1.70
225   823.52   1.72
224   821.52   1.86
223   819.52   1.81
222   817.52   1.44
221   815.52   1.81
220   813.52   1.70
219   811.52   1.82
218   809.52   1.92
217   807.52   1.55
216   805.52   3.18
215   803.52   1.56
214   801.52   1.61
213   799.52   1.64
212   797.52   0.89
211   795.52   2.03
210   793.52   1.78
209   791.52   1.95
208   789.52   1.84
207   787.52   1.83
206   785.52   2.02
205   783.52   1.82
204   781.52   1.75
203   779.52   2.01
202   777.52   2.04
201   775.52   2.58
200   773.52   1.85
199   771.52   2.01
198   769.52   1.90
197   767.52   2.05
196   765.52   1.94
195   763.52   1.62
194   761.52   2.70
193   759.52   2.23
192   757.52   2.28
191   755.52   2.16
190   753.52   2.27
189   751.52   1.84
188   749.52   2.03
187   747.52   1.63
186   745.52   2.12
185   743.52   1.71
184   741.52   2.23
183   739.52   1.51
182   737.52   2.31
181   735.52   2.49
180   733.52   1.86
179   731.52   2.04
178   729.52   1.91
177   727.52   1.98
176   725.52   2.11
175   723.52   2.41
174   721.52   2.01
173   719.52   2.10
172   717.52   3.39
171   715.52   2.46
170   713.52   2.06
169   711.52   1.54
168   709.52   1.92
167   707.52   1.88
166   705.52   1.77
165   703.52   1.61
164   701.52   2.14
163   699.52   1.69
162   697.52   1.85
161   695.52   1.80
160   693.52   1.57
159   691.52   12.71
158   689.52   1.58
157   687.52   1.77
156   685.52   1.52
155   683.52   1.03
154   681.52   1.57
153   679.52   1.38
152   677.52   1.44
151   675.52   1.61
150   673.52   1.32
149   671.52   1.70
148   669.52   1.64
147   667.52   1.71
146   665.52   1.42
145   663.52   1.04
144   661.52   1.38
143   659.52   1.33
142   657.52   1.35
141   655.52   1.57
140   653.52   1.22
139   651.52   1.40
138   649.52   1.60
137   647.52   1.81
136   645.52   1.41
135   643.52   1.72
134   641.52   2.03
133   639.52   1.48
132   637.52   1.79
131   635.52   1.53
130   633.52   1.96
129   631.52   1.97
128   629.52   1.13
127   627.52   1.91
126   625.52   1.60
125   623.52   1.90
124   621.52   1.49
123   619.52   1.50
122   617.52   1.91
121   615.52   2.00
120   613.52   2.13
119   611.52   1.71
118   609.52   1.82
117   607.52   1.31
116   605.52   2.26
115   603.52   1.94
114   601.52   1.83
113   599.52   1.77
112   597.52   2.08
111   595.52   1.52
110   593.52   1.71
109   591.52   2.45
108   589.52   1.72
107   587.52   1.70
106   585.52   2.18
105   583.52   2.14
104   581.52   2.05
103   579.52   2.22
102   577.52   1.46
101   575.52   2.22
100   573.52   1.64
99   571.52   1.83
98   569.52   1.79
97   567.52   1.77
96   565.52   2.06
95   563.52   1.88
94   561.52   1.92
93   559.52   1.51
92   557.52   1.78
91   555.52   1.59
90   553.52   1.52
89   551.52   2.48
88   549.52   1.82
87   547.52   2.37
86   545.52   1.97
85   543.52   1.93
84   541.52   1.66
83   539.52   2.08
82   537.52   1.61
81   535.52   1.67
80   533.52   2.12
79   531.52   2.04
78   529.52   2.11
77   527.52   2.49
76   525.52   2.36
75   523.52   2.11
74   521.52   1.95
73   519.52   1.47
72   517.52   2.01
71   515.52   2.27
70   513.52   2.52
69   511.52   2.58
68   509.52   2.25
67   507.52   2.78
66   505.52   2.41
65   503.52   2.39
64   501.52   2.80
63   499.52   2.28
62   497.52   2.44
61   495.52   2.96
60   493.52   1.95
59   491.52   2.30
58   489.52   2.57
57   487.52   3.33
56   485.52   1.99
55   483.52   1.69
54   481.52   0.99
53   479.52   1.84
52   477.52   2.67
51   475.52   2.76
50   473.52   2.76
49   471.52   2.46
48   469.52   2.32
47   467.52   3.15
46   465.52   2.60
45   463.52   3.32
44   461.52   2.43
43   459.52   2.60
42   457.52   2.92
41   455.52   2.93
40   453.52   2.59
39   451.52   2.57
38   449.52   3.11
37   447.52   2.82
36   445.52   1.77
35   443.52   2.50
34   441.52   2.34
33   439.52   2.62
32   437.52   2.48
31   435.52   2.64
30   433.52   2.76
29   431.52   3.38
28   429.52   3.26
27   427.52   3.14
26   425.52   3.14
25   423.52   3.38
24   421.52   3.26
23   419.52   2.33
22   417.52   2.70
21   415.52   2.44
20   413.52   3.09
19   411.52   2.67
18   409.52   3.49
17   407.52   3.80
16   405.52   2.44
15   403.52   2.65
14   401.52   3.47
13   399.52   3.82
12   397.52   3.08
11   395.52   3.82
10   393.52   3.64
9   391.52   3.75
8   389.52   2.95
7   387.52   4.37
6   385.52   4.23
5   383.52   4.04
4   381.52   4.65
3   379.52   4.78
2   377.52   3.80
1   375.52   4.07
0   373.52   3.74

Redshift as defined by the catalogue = 0.854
